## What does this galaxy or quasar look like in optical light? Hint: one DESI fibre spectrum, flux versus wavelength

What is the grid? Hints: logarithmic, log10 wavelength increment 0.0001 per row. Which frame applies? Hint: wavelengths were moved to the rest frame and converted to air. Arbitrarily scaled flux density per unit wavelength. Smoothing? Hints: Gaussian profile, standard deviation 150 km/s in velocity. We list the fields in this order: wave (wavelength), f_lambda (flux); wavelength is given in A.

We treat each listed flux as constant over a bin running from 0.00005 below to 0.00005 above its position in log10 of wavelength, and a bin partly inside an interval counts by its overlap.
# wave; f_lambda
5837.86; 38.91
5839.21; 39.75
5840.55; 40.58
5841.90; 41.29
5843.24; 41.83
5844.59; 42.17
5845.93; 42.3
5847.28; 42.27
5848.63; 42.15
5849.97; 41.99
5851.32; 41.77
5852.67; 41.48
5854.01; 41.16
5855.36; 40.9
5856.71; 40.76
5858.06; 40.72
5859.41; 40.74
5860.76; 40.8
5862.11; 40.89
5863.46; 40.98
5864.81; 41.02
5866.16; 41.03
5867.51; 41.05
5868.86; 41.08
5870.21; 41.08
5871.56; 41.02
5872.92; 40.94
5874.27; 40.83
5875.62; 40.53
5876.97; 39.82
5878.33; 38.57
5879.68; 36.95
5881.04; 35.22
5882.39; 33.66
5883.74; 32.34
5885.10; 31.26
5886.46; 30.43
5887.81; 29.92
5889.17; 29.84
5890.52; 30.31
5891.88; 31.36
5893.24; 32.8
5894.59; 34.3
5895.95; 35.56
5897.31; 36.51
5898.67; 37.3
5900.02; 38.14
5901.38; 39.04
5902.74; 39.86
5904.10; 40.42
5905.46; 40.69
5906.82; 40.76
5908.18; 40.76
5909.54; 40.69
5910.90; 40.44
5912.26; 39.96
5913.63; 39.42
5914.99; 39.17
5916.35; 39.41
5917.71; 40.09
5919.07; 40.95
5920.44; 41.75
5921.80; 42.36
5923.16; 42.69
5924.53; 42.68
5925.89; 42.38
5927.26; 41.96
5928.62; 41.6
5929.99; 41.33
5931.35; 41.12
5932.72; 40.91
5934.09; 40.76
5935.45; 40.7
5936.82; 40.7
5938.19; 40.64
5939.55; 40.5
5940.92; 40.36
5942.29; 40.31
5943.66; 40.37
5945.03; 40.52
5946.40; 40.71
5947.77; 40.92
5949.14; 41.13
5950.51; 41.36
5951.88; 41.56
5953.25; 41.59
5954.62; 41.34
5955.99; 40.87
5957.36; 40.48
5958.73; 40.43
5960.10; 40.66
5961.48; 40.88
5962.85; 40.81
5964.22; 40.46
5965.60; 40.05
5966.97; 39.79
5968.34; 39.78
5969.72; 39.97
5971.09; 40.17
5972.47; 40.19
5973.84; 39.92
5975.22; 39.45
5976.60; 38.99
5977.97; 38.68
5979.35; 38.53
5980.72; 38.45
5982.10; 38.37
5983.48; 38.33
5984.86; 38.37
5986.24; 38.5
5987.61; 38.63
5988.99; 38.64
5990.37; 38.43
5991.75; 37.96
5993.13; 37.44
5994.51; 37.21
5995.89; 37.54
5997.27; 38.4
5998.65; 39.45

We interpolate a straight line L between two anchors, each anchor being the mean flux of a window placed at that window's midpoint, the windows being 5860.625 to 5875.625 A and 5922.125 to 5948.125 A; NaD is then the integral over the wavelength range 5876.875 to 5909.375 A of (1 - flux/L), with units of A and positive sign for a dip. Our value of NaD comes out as 4.25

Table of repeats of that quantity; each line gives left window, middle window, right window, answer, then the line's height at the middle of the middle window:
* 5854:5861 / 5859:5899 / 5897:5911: 3.3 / 40.2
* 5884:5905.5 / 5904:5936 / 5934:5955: -2.7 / 37.8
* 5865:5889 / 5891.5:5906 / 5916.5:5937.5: 0.8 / 39.1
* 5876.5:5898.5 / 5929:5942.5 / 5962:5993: -1.5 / 36.6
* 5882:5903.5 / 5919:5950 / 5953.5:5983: -3.3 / 37.3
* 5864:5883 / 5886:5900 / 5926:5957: 2.4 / 39.9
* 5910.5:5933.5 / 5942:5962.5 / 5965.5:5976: -0.3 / 40.3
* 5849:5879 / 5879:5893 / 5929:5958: 3.0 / 40.9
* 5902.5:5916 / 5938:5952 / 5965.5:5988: -0.4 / 39.7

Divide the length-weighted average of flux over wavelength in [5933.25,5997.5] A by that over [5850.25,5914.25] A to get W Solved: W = 1.04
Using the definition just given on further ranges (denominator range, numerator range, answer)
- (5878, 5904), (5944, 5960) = 1.19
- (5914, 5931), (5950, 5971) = 0.98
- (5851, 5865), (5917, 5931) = 1.02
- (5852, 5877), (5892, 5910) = 0.93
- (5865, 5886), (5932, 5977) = 1.06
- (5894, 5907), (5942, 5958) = 1.07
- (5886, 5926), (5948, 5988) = 1.05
